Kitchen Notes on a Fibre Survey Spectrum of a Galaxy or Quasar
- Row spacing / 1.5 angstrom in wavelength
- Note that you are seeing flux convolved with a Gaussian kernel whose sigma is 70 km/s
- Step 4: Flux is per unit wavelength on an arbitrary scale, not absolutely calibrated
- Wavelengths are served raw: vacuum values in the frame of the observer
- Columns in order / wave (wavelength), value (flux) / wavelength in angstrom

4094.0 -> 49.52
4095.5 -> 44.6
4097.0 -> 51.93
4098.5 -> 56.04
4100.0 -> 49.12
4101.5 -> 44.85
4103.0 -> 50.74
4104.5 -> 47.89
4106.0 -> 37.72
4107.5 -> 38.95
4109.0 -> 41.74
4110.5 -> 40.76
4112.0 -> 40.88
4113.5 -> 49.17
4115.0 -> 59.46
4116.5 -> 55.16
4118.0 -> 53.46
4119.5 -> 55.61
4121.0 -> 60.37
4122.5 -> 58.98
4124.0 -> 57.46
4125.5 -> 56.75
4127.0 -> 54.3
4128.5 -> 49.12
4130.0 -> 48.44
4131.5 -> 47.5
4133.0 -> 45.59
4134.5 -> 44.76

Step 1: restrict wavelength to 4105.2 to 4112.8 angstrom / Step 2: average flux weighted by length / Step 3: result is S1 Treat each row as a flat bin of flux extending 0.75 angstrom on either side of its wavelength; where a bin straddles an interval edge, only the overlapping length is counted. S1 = 40.1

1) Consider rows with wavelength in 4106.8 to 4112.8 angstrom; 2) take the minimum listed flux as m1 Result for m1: 38.95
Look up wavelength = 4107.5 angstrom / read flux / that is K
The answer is 38.95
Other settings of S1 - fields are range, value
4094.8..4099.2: 50.9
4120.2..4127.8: 57.5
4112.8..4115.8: 54.4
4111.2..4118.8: 51.6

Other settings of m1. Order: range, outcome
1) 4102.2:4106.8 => 37.72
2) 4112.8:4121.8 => 49.17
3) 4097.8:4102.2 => 44.85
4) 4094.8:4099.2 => 44.6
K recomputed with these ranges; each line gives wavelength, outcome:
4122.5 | 58.98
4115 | 59.46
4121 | 60.37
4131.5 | 47.5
